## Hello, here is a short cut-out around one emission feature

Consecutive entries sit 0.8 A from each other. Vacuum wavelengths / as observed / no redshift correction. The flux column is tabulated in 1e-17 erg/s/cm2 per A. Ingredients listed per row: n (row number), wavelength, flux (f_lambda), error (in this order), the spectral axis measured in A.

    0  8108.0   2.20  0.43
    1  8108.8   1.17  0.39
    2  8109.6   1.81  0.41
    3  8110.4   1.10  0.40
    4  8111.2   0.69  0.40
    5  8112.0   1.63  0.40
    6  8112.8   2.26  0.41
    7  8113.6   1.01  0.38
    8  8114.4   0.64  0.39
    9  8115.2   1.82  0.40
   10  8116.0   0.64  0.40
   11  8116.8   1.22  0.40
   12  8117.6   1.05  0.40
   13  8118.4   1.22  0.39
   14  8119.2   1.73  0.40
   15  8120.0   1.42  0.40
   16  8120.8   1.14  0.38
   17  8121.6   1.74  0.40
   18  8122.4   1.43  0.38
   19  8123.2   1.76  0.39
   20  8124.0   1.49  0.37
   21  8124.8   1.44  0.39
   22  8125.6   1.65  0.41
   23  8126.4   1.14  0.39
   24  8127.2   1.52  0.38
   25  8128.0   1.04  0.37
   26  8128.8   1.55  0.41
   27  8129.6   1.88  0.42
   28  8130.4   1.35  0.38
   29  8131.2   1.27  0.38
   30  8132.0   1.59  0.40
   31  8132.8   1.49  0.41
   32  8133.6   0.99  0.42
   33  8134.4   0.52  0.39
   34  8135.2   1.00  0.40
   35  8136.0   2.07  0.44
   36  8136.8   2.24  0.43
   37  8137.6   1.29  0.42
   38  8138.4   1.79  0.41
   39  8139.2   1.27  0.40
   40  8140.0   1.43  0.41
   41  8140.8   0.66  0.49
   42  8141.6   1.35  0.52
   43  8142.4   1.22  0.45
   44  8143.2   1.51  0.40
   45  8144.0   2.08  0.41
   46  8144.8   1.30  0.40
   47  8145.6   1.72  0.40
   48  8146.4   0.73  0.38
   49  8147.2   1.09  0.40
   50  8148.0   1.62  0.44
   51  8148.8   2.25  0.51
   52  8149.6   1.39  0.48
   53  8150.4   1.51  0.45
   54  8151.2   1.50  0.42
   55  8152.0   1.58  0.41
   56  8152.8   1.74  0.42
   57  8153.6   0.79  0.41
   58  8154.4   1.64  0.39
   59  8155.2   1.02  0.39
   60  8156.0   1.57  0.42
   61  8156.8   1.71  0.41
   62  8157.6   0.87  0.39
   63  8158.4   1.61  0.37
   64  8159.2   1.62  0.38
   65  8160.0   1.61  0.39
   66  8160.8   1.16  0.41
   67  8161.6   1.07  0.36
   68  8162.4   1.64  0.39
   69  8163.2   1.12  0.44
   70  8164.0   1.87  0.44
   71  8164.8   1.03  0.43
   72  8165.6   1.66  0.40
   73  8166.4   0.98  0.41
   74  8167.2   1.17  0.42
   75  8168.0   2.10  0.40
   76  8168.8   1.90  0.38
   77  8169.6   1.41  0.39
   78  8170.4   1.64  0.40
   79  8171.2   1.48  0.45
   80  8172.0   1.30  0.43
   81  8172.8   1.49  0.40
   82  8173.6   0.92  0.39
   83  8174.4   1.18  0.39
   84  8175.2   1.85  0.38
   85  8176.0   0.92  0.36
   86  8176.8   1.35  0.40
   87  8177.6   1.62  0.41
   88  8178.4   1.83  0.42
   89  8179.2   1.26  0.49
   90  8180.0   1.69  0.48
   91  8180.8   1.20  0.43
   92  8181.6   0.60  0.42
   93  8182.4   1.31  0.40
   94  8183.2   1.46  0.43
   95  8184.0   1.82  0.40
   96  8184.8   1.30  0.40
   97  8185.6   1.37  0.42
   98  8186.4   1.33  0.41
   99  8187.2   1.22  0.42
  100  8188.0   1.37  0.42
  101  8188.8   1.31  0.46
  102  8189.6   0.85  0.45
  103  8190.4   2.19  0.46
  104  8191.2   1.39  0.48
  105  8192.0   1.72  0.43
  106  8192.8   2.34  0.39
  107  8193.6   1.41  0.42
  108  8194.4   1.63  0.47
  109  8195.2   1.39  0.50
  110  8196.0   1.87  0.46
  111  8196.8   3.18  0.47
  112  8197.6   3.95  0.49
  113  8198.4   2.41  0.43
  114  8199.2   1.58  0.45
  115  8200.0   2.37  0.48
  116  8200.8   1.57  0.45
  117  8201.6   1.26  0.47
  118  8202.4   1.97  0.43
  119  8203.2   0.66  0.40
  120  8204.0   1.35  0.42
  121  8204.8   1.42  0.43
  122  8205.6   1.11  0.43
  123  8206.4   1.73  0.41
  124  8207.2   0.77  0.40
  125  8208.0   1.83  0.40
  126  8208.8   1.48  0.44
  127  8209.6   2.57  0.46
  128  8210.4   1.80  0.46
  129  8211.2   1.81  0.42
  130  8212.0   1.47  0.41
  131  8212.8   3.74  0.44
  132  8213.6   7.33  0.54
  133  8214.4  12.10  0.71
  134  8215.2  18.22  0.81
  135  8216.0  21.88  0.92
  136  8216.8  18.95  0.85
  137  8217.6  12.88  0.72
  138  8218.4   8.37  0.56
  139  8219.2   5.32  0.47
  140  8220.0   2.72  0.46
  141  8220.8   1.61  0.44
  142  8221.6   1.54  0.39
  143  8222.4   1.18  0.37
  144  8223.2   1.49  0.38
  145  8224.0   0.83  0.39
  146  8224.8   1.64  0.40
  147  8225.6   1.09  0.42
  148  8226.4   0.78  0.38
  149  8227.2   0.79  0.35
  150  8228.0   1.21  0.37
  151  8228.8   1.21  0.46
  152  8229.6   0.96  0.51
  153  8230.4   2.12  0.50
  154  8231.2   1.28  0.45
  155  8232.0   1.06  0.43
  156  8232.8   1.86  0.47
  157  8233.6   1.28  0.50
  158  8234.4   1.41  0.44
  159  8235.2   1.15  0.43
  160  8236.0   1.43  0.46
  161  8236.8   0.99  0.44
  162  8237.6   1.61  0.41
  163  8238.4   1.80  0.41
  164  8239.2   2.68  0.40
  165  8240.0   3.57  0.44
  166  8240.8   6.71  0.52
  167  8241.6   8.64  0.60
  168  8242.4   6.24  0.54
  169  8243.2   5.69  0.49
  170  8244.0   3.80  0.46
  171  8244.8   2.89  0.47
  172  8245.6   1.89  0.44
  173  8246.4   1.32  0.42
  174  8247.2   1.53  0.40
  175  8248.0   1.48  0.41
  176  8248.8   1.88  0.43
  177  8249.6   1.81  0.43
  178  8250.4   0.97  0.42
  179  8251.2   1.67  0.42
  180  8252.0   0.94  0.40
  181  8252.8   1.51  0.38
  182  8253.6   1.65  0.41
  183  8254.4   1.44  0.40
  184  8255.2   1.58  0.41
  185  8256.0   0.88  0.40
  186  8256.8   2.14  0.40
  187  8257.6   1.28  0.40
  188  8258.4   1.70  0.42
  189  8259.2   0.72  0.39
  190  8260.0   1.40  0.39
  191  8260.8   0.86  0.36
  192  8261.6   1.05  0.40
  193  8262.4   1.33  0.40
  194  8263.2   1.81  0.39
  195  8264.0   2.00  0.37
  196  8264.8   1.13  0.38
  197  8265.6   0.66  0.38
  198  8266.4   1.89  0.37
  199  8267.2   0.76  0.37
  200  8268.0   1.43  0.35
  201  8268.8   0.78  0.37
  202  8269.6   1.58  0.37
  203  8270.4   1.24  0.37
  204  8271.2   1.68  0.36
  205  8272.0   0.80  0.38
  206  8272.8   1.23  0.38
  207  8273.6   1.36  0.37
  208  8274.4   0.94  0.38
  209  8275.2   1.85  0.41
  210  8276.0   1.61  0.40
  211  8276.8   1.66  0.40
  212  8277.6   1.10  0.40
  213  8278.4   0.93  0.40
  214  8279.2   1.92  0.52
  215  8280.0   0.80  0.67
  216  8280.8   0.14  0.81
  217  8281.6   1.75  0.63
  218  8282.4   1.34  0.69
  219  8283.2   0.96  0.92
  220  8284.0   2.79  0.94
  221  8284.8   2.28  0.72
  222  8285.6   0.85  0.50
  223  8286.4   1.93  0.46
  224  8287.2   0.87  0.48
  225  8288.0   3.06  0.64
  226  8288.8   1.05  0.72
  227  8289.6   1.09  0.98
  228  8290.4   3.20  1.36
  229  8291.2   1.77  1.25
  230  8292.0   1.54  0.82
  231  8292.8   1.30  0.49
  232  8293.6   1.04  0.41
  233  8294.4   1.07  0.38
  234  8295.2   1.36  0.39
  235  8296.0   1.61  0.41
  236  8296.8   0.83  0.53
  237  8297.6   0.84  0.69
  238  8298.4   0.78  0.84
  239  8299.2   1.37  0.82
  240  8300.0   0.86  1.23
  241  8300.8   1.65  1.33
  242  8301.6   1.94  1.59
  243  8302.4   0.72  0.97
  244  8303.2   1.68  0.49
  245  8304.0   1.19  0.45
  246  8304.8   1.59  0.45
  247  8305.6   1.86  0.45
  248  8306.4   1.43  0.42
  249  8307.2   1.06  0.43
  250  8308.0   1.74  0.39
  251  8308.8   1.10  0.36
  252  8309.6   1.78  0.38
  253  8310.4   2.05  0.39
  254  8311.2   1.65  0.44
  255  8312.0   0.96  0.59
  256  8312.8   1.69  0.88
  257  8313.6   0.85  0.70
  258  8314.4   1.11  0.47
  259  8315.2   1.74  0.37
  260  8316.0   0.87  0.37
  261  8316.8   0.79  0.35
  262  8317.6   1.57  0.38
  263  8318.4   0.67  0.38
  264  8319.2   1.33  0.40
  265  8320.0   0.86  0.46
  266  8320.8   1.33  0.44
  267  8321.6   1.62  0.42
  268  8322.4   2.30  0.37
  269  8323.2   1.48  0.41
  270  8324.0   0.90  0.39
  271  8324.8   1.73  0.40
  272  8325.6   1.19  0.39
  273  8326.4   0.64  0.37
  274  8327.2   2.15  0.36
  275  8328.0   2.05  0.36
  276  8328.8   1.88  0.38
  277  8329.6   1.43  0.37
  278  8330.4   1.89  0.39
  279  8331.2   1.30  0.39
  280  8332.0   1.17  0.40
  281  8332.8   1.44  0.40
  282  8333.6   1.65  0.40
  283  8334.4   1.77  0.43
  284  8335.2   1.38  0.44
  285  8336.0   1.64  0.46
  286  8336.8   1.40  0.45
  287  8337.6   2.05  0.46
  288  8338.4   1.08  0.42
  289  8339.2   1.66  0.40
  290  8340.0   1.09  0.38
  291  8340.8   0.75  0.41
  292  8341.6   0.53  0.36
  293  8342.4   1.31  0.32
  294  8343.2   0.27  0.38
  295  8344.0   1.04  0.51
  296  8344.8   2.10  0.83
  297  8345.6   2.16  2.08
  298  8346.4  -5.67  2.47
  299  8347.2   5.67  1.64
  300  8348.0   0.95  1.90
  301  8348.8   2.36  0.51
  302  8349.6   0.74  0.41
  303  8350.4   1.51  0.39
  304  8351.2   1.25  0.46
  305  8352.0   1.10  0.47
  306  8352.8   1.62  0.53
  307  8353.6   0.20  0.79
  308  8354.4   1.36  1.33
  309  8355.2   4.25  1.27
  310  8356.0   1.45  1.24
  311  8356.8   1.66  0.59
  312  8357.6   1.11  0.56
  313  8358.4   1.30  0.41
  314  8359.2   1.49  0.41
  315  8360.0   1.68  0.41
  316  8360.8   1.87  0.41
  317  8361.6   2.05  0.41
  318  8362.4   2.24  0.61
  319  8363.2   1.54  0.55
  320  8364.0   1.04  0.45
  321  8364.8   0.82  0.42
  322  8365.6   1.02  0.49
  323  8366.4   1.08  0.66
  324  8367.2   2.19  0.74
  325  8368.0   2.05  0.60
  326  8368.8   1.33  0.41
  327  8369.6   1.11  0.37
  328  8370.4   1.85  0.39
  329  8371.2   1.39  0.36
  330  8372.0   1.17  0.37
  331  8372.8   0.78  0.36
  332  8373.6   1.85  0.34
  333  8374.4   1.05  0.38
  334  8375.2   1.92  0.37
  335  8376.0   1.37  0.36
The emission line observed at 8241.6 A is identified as [N II] 6583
